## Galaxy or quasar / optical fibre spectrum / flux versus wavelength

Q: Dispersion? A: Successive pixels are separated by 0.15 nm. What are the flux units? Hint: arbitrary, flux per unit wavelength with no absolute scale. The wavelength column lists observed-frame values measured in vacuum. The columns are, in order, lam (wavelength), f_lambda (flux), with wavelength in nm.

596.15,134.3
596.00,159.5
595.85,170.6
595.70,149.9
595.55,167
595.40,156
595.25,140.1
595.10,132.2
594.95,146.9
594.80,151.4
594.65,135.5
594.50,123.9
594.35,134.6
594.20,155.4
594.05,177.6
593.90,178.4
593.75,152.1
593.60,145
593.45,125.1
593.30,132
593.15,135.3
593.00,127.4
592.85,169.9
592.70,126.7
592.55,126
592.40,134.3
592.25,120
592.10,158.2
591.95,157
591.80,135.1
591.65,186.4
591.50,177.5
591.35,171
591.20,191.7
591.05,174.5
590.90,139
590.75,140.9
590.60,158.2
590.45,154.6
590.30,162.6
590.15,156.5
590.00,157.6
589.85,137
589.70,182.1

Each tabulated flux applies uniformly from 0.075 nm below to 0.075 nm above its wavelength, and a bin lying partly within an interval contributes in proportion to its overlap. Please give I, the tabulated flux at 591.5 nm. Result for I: 177.5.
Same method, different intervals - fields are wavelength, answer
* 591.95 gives 157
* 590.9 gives 139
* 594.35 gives 134.6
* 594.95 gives 146.9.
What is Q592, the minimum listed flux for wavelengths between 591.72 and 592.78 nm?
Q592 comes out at 120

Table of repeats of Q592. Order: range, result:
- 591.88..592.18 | 157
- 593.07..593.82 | 125.1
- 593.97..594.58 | 123.9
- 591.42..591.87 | 135.1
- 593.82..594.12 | 177.6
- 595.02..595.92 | 132.2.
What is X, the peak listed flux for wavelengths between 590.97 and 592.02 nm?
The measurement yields 191.7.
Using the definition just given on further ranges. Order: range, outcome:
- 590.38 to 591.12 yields 174.5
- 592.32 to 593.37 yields 169.9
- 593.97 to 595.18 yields 177.6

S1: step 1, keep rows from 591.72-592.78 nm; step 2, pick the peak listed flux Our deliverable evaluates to 158.2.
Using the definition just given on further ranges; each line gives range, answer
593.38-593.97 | 178.4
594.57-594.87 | 151.4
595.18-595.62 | 167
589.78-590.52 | 162.6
